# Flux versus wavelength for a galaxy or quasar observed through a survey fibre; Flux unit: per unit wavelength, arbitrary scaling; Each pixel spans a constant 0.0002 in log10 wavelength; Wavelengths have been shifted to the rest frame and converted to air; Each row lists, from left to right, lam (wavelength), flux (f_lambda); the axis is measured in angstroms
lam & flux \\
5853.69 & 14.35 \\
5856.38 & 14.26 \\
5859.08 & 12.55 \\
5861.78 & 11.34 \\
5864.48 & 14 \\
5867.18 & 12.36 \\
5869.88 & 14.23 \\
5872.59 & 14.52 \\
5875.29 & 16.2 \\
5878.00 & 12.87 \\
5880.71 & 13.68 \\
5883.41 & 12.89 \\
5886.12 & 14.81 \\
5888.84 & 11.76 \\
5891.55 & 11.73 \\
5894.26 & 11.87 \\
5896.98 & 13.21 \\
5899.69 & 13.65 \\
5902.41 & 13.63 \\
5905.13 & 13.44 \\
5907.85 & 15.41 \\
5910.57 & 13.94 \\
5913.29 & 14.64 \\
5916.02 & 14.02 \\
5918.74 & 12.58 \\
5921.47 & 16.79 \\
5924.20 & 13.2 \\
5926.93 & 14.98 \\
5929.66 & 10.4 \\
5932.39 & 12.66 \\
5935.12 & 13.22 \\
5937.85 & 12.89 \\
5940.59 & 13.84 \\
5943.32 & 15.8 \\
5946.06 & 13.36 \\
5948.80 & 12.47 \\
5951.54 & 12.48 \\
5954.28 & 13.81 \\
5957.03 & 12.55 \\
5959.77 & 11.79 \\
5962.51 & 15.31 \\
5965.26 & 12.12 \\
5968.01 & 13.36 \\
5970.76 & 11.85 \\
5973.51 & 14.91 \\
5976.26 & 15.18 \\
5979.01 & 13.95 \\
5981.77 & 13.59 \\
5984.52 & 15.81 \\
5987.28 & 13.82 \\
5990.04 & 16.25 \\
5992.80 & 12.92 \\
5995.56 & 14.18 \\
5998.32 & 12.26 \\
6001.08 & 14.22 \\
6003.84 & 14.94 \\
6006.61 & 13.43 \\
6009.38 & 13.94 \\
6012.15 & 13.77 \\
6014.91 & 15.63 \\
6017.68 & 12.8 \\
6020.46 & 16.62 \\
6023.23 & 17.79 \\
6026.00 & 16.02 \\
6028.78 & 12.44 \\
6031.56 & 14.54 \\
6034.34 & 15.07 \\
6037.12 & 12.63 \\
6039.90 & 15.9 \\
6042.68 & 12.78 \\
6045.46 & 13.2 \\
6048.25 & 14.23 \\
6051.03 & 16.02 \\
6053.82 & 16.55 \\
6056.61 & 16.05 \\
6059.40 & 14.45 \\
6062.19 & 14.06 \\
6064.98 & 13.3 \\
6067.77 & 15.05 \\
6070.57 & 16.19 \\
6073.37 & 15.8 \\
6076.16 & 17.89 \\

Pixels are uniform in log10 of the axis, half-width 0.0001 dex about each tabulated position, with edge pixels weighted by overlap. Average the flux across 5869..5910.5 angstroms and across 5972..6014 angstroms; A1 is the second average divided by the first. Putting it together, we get 1.05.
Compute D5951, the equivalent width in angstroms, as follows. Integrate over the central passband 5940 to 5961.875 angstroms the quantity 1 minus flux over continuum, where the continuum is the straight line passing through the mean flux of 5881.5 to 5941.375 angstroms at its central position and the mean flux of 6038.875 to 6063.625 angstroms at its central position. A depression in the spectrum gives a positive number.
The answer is 0.8 angstroms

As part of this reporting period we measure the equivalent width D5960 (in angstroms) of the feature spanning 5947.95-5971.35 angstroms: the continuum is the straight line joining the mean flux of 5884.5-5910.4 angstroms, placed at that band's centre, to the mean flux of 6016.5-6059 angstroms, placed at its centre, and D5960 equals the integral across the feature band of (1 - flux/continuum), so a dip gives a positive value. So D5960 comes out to 1.8 angstroms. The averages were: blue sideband 13.3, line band 12.9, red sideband 14.8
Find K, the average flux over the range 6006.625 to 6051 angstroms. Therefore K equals 14.5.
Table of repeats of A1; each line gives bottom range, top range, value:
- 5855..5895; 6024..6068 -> 1.09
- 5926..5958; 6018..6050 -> 1.11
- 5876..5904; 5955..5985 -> 1.04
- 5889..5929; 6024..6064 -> 1.07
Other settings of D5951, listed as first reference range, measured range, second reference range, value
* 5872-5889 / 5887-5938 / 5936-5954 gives 1.17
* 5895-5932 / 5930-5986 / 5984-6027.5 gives 2.74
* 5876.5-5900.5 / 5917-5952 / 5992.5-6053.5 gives -0.07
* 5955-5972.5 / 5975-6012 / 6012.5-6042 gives -0.99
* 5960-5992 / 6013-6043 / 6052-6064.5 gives -0.08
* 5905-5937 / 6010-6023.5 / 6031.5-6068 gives -0.65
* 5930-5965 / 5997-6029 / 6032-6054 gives -1.15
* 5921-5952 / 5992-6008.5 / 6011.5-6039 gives 0.81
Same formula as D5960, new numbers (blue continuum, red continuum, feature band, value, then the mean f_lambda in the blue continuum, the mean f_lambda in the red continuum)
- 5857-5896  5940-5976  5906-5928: -1.8 angstroms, 13.2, 13.4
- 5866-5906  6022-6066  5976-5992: -0.5 angstroms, 13.4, 14.7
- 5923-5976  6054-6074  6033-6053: 0.5 angstroms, 13.3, 15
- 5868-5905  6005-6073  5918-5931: 0.1 angstroms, 13.4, 14.7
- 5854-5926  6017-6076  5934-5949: 0.4 angstroms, 13.6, 14.9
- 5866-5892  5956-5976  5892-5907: 0.4 angstroms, 13.6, 13.3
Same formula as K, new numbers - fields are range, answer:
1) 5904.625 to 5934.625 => 13.8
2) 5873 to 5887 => 14.1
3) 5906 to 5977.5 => 13.6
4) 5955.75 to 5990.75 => 13.8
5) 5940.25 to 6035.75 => 14.1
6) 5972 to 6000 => 14.3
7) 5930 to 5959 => 13.2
